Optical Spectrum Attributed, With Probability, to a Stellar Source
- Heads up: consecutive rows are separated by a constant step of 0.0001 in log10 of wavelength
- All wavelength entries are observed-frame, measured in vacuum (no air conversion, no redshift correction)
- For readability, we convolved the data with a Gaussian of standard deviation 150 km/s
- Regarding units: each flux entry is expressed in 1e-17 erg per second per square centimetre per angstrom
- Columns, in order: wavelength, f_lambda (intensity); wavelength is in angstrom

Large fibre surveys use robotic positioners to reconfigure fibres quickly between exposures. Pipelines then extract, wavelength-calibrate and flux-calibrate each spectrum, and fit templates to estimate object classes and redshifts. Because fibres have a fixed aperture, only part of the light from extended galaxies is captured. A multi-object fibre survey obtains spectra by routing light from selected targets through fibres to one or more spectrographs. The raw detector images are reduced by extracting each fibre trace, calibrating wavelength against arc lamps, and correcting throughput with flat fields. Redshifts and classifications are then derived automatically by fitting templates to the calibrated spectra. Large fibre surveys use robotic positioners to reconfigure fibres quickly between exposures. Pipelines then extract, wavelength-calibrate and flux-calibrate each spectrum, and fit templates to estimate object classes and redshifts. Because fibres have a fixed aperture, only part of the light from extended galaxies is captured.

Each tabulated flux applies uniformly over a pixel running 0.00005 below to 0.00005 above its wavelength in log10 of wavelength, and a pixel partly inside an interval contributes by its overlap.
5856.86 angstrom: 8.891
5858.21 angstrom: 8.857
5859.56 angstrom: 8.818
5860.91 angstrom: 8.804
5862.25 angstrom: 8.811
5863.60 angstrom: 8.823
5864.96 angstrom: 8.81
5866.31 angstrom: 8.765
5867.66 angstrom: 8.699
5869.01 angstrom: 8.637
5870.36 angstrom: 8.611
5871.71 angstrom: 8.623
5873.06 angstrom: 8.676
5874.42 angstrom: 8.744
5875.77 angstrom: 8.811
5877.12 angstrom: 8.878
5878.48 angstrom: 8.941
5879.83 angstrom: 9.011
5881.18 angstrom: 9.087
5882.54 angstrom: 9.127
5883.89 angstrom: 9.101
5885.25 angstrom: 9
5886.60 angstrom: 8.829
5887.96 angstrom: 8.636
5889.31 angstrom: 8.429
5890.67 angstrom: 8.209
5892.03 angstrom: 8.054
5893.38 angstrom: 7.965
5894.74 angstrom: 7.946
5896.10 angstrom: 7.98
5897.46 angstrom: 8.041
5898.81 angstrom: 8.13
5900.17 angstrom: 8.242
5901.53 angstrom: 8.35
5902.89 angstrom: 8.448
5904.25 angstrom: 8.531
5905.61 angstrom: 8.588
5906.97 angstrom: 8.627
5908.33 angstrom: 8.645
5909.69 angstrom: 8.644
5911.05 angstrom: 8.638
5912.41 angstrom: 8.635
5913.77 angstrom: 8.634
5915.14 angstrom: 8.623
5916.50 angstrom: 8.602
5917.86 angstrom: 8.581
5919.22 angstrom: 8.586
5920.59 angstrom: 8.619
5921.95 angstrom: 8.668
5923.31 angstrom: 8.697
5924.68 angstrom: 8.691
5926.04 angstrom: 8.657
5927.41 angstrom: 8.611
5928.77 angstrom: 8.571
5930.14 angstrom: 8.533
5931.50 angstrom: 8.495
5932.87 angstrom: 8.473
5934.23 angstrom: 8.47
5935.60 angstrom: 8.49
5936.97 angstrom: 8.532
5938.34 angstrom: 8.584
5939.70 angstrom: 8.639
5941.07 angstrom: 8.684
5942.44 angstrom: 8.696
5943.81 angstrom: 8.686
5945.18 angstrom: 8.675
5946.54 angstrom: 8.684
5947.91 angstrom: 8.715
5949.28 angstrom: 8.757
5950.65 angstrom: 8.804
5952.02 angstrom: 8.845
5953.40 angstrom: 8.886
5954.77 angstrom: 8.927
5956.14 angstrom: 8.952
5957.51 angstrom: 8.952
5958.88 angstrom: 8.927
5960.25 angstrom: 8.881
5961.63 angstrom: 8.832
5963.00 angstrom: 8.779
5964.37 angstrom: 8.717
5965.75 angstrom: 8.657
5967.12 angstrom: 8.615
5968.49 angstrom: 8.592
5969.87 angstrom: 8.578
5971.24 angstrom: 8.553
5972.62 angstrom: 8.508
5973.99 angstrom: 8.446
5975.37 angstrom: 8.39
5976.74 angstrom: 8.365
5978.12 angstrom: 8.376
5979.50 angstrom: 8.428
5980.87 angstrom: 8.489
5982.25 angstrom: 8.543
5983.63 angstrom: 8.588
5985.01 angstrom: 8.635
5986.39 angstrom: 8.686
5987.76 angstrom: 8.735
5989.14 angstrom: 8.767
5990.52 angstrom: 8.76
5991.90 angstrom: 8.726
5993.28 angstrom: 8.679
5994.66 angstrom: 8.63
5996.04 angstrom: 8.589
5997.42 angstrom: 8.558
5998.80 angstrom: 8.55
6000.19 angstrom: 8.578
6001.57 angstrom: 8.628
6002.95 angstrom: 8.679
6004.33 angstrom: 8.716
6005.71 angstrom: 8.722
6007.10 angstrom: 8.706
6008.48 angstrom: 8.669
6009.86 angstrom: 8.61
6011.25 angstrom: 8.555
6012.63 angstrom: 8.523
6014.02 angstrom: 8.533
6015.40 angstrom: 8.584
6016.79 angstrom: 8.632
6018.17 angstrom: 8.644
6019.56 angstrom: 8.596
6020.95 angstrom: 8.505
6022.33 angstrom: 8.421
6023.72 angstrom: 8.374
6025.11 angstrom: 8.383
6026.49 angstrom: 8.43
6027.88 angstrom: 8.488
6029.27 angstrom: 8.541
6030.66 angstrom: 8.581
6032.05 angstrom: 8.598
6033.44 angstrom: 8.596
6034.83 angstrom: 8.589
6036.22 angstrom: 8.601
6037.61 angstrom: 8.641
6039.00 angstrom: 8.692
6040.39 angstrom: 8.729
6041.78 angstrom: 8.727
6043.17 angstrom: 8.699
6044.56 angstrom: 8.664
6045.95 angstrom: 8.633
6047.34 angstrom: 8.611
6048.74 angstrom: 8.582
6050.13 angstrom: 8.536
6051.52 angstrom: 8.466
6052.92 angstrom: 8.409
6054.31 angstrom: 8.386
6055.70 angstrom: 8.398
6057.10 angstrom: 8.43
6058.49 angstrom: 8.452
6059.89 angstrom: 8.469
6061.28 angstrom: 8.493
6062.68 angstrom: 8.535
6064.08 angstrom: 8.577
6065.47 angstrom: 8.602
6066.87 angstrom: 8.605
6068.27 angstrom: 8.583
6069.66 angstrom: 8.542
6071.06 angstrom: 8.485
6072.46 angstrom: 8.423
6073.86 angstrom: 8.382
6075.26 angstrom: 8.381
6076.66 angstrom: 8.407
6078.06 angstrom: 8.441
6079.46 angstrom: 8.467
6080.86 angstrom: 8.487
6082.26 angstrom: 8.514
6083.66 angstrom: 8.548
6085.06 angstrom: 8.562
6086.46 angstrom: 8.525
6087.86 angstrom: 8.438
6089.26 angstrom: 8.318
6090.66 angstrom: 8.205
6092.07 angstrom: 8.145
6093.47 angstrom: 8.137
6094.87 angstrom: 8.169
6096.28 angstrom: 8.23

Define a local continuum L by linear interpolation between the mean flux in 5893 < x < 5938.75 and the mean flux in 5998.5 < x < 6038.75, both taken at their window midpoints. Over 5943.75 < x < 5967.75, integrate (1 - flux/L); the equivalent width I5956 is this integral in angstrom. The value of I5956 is -0.8 angstrom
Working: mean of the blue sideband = 8.49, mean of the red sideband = 8.57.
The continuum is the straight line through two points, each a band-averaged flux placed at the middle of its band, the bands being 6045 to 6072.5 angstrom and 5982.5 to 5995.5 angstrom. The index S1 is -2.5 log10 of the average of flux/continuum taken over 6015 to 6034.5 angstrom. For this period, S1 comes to 0.01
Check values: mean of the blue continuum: 8.68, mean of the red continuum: 8.51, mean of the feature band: 8.52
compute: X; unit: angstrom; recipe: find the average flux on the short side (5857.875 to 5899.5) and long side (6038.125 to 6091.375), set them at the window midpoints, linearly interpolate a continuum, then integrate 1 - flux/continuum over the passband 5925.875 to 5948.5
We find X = 0.0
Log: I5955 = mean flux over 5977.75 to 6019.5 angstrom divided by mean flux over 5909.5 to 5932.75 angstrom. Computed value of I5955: 1.00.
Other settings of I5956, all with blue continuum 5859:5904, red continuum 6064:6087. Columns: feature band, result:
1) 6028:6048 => -0.26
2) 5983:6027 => -0.35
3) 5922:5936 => 0.01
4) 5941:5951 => -0.16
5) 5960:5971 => -0.17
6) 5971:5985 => 0.13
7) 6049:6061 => 0.09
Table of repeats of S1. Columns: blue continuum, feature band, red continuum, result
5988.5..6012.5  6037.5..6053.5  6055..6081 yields -0.01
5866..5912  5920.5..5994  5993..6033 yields -0.01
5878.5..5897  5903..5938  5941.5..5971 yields 0.01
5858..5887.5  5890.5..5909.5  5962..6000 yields 0.06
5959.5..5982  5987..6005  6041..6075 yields -0.01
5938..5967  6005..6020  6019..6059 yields 0.00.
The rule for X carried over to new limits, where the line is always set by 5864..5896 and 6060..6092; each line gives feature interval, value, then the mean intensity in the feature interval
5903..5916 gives 0.0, 8.61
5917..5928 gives 0.0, 8.64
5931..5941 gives 0.1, 8.53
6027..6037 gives -0.1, 8.56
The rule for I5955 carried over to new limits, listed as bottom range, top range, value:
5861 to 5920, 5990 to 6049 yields 1.00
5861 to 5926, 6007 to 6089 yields 0.99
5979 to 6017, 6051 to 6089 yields 0.98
